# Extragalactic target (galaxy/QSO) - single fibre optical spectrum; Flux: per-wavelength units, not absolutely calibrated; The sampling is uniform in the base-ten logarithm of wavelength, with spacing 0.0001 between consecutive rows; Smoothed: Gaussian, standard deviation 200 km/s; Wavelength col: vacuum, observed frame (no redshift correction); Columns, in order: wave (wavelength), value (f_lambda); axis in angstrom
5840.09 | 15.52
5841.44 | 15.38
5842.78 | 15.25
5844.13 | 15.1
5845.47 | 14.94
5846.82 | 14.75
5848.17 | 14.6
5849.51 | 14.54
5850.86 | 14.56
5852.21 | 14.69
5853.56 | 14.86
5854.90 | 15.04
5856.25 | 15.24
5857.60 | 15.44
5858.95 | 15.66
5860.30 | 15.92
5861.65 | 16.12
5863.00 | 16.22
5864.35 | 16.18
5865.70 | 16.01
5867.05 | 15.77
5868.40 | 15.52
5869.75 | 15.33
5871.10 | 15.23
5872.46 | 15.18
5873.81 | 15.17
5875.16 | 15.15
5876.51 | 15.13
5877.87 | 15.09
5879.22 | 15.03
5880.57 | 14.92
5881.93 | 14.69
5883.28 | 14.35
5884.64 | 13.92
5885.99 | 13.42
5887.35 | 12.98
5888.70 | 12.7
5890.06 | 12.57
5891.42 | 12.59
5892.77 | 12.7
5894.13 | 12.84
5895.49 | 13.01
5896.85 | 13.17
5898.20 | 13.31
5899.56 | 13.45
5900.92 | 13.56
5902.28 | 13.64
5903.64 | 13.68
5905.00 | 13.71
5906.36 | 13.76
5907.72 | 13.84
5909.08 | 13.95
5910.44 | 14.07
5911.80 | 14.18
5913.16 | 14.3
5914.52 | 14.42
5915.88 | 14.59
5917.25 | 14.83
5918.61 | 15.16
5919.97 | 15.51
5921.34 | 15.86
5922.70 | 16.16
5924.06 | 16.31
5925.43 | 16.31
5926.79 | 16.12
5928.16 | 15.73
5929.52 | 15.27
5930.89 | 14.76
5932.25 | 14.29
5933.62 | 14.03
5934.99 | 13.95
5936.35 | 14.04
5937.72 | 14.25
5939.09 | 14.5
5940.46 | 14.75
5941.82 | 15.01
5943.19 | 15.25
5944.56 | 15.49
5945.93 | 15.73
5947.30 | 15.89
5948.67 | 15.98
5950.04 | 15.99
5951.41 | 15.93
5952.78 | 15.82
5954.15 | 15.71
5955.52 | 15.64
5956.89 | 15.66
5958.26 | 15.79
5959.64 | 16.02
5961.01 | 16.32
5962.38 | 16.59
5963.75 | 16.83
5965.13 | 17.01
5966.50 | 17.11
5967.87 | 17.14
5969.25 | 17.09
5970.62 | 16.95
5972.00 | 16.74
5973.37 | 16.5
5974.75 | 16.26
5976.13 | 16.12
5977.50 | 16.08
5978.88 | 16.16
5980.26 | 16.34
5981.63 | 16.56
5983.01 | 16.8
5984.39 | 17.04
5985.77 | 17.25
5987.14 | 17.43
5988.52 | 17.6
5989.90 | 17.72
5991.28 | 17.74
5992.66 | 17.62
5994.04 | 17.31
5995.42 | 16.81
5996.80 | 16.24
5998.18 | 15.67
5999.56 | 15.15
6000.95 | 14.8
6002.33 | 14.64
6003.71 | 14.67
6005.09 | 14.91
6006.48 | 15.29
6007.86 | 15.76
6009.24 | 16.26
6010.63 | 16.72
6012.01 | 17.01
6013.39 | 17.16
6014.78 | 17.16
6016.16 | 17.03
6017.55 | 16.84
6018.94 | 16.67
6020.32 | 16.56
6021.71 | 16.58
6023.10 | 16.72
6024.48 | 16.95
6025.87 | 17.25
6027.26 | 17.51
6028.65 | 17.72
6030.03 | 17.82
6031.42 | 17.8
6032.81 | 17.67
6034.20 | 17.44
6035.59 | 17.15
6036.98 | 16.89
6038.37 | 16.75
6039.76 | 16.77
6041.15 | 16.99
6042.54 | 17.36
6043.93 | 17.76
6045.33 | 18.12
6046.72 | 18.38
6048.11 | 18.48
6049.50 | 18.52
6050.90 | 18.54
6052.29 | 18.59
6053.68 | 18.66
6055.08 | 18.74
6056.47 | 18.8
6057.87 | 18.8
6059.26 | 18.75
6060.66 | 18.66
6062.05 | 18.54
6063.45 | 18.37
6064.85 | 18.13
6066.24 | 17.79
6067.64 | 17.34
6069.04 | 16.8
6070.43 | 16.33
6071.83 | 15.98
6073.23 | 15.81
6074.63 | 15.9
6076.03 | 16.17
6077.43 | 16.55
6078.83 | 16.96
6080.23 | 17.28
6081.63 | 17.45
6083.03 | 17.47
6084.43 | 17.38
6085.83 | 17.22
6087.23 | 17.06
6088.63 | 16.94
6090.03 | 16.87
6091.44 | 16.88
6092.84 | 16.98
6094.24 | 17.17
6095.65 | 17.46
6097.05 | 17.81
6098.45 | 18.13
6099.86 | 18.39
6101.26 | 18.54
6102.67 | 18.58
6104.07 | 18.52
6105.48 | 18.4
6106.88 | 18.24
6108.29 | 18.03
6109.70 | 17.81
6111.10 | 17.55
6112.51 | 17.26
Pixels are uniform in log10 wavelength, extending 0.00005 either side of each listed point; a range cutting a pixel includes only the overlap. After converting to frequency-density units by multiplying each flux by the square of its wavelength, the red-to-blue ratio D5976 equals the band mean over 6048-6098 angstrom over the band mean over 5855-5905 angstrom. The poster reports 1.29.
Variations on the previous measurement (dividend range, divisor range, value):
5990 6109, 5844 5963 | 1.22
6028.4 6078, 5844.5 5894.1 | 1.27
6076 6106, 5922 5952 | 1.21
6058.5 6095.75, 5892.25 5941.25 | 1.26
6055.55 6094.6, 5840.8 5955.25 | 1.24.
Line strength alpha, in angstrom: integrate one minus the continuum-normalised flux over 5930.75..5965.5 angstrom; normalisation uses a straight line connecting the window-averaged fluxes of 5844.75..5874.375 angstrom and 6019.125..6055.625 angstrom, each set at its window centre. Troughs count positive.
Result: 2.2 angstrom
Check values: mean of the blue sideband 15.3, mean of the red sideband 17.6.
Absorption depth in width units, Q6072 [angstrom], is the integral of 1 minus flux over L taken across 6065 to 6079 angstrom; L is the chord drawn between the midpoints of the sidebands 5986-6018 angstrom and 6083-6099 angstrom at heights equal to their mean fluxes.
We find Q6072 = 0.4 angstrom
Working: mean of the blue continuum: 16.4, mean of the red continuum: 17.3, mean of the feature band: 16.6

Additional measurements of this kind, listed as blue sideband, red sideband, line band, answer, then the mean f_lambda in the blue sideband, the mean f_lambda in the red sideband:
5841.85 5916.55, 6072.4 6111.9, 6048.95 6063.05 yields -1.45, 14.5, 17.4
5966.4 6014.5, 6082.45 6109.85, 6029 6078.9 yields -1.22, 16.5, 17.7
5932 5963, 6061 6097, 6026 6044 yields -0.90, 15.3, 17.1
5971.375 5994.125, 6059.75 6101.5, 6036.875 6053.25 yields -0.65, 16.9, 17.3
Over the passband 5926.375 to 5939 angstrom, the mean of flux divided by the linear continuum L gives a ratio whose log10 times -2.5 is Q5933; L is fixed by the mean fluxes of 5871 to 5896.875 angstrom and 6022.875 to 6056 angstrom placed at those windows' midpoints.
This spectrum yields 0.03 mag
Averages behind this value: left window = 14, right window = 17.7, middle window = 14.7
